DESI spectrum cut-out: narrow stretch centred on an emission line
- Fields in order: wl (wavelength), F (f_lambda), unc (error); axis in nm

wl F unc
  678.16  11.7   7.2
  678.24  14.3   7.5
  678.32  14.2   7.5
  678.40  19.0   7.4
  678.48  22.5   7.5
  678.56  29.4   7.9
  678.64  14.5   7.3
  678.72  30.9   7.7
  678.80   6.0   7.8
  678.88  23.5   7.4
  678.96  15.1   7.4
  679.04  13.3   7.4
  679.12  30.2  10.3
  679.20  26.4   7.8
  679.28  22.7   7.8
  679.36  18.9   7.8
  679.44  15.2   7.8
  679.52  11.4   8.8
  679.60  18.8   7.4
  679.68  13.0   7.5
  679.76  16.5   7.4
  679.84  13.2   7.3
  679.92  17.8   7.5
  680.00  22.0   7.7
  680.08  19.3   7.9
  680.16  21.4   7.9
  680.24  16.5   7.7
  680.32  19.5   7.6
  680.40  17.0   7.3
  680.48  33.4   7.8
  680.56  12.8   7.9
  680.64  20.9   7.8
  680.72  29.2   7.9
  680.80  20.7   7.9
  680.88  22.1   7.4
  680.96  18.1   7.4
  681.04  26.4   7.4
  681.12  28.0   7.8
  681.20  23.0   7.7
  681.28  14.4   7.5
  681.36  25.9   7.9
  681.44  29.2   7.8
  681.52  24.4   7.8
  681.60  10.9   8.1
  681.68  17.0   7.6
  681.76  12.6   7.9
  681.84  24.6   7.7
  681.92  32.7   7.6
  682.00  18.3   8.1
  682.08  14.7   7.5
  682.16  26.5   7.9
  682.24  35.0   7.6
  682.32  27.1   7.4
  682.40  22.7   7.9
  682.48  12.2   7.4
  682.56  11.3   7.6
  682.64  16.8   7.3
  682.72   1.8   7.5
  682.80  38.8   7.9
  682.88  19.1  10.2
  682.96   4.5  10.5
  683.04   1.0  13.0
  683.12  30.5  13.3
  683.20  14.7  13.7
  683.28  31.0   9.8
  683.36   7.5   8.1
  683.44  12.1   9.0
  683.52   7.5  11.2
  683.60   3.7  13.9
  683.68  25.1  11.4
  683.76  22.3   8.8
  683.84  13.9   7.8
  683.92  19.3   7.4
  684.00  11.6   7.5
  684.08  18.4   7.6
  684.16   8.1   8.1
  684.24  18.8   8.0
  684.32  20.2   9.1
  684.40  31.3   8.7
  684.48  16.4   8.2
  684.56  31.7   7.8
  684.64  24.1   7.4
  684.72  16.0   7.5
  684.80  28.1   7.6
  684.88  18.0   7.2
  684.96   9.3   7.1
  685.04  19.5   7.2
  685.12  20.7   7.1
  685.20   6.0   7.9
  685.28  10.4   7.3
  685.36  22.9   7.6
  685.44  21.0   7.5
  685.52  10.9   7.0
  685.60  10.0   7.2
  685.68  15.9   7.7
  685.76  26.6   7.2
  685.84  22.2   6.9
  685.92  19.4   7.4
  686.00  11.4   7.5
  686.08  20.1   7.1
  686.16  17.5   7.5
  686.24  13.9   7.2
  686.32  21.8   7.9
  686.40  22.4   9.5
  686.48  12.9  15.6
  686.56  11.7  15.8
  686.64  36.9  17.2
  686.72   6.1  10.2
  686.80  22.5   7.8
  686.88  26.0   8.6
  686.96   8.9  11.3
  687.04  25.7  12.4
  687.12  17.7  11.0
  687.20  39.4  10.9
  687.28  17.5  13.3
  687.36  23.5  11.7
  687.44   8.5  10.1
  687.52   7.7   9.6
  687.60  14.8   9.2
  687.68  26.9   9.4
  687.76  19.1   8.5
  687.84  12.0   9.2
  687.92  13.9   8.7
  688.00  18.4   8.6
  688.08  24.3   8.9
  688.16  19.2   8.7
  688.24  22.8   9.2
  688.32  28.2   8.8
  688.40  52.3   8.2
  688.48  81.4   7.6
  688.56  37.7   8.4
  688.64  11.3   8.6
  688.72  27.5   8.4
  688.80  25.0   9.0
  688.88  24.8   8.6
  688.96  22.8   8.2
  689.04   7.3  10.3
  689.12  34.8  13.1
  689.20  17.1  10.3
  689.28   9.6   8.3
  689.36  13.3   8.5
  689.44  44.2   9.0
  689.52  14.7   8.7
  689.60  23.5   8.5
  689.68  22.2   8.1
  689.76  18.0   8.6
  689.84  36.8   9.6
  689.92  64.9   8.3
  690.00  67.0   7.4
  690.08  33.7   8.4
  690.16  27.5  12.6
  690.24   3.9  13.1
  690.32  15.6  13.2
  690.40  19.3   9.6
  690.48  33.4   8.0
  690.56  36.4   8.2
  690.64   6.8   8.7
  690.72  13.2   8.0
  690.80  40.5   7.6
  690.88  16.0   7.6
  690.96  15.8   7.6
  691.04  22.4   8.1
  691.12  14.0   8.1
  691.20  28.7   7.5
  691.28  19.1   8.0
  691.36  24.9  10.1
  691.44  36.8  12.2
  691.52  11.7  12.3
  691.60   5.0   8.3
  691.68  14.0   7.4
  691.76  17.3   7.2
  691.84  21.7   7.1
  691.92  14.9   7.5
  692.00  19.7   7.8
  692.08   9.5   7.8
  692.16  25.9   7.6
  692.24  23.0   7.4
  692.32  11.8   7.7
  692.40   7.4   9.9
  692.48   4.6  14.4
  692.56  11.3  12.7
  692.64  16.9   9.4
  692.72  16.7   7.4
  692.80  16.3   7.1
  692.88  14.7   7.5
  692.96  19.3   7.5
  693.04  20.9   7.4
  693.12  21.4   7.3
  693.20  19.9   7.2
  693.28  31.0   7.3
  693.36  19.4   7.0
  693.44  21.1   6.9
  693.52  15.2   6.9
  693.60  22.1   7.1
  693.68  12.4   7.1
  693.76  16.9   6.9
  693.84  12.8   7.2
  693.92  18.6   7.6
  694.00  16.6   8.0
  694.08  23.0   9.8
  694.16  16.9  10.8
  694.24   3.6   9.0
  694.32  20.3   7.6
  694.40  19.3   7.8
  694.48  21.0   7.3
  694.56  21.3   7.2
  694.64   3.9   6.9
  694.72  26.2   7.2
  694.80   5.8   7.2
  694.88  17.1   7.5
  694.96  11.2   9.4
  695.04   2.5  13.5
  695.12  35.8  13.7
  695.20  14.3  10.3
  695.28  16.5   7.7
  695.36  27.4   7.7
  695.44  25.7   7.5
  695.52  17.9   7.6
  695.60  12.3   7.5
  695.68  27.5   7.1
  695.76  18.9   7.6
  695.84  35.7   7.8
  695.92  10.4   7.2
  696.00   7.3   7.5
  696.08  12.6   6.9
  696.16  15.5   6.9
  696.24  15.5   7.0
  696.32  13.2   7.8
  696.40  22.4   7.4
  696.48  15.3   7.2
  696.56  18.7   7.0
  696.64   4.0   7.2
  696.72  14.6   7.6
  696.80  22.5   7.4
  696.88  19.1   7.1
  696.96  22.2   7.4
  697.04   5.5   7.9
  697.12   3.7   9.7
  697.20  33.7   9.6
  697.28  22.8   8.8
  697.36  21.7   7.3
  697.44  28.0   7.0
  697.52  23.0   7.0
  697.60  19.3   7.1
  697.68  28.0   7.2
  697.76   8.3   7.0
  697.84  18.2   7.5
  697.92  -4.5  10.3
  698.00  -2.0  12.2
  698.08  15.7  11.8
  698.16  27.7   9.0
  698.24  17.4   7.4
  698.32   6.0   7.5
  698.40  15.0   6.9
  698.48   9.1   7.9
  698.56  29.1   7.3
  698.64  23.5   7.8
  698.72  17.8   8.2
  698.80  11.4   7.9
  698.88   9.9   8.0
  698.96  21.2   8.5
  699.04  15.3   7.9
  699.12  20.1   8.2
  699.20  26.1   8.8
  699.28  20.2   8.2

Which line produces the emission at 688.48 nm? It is [S II] 6716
